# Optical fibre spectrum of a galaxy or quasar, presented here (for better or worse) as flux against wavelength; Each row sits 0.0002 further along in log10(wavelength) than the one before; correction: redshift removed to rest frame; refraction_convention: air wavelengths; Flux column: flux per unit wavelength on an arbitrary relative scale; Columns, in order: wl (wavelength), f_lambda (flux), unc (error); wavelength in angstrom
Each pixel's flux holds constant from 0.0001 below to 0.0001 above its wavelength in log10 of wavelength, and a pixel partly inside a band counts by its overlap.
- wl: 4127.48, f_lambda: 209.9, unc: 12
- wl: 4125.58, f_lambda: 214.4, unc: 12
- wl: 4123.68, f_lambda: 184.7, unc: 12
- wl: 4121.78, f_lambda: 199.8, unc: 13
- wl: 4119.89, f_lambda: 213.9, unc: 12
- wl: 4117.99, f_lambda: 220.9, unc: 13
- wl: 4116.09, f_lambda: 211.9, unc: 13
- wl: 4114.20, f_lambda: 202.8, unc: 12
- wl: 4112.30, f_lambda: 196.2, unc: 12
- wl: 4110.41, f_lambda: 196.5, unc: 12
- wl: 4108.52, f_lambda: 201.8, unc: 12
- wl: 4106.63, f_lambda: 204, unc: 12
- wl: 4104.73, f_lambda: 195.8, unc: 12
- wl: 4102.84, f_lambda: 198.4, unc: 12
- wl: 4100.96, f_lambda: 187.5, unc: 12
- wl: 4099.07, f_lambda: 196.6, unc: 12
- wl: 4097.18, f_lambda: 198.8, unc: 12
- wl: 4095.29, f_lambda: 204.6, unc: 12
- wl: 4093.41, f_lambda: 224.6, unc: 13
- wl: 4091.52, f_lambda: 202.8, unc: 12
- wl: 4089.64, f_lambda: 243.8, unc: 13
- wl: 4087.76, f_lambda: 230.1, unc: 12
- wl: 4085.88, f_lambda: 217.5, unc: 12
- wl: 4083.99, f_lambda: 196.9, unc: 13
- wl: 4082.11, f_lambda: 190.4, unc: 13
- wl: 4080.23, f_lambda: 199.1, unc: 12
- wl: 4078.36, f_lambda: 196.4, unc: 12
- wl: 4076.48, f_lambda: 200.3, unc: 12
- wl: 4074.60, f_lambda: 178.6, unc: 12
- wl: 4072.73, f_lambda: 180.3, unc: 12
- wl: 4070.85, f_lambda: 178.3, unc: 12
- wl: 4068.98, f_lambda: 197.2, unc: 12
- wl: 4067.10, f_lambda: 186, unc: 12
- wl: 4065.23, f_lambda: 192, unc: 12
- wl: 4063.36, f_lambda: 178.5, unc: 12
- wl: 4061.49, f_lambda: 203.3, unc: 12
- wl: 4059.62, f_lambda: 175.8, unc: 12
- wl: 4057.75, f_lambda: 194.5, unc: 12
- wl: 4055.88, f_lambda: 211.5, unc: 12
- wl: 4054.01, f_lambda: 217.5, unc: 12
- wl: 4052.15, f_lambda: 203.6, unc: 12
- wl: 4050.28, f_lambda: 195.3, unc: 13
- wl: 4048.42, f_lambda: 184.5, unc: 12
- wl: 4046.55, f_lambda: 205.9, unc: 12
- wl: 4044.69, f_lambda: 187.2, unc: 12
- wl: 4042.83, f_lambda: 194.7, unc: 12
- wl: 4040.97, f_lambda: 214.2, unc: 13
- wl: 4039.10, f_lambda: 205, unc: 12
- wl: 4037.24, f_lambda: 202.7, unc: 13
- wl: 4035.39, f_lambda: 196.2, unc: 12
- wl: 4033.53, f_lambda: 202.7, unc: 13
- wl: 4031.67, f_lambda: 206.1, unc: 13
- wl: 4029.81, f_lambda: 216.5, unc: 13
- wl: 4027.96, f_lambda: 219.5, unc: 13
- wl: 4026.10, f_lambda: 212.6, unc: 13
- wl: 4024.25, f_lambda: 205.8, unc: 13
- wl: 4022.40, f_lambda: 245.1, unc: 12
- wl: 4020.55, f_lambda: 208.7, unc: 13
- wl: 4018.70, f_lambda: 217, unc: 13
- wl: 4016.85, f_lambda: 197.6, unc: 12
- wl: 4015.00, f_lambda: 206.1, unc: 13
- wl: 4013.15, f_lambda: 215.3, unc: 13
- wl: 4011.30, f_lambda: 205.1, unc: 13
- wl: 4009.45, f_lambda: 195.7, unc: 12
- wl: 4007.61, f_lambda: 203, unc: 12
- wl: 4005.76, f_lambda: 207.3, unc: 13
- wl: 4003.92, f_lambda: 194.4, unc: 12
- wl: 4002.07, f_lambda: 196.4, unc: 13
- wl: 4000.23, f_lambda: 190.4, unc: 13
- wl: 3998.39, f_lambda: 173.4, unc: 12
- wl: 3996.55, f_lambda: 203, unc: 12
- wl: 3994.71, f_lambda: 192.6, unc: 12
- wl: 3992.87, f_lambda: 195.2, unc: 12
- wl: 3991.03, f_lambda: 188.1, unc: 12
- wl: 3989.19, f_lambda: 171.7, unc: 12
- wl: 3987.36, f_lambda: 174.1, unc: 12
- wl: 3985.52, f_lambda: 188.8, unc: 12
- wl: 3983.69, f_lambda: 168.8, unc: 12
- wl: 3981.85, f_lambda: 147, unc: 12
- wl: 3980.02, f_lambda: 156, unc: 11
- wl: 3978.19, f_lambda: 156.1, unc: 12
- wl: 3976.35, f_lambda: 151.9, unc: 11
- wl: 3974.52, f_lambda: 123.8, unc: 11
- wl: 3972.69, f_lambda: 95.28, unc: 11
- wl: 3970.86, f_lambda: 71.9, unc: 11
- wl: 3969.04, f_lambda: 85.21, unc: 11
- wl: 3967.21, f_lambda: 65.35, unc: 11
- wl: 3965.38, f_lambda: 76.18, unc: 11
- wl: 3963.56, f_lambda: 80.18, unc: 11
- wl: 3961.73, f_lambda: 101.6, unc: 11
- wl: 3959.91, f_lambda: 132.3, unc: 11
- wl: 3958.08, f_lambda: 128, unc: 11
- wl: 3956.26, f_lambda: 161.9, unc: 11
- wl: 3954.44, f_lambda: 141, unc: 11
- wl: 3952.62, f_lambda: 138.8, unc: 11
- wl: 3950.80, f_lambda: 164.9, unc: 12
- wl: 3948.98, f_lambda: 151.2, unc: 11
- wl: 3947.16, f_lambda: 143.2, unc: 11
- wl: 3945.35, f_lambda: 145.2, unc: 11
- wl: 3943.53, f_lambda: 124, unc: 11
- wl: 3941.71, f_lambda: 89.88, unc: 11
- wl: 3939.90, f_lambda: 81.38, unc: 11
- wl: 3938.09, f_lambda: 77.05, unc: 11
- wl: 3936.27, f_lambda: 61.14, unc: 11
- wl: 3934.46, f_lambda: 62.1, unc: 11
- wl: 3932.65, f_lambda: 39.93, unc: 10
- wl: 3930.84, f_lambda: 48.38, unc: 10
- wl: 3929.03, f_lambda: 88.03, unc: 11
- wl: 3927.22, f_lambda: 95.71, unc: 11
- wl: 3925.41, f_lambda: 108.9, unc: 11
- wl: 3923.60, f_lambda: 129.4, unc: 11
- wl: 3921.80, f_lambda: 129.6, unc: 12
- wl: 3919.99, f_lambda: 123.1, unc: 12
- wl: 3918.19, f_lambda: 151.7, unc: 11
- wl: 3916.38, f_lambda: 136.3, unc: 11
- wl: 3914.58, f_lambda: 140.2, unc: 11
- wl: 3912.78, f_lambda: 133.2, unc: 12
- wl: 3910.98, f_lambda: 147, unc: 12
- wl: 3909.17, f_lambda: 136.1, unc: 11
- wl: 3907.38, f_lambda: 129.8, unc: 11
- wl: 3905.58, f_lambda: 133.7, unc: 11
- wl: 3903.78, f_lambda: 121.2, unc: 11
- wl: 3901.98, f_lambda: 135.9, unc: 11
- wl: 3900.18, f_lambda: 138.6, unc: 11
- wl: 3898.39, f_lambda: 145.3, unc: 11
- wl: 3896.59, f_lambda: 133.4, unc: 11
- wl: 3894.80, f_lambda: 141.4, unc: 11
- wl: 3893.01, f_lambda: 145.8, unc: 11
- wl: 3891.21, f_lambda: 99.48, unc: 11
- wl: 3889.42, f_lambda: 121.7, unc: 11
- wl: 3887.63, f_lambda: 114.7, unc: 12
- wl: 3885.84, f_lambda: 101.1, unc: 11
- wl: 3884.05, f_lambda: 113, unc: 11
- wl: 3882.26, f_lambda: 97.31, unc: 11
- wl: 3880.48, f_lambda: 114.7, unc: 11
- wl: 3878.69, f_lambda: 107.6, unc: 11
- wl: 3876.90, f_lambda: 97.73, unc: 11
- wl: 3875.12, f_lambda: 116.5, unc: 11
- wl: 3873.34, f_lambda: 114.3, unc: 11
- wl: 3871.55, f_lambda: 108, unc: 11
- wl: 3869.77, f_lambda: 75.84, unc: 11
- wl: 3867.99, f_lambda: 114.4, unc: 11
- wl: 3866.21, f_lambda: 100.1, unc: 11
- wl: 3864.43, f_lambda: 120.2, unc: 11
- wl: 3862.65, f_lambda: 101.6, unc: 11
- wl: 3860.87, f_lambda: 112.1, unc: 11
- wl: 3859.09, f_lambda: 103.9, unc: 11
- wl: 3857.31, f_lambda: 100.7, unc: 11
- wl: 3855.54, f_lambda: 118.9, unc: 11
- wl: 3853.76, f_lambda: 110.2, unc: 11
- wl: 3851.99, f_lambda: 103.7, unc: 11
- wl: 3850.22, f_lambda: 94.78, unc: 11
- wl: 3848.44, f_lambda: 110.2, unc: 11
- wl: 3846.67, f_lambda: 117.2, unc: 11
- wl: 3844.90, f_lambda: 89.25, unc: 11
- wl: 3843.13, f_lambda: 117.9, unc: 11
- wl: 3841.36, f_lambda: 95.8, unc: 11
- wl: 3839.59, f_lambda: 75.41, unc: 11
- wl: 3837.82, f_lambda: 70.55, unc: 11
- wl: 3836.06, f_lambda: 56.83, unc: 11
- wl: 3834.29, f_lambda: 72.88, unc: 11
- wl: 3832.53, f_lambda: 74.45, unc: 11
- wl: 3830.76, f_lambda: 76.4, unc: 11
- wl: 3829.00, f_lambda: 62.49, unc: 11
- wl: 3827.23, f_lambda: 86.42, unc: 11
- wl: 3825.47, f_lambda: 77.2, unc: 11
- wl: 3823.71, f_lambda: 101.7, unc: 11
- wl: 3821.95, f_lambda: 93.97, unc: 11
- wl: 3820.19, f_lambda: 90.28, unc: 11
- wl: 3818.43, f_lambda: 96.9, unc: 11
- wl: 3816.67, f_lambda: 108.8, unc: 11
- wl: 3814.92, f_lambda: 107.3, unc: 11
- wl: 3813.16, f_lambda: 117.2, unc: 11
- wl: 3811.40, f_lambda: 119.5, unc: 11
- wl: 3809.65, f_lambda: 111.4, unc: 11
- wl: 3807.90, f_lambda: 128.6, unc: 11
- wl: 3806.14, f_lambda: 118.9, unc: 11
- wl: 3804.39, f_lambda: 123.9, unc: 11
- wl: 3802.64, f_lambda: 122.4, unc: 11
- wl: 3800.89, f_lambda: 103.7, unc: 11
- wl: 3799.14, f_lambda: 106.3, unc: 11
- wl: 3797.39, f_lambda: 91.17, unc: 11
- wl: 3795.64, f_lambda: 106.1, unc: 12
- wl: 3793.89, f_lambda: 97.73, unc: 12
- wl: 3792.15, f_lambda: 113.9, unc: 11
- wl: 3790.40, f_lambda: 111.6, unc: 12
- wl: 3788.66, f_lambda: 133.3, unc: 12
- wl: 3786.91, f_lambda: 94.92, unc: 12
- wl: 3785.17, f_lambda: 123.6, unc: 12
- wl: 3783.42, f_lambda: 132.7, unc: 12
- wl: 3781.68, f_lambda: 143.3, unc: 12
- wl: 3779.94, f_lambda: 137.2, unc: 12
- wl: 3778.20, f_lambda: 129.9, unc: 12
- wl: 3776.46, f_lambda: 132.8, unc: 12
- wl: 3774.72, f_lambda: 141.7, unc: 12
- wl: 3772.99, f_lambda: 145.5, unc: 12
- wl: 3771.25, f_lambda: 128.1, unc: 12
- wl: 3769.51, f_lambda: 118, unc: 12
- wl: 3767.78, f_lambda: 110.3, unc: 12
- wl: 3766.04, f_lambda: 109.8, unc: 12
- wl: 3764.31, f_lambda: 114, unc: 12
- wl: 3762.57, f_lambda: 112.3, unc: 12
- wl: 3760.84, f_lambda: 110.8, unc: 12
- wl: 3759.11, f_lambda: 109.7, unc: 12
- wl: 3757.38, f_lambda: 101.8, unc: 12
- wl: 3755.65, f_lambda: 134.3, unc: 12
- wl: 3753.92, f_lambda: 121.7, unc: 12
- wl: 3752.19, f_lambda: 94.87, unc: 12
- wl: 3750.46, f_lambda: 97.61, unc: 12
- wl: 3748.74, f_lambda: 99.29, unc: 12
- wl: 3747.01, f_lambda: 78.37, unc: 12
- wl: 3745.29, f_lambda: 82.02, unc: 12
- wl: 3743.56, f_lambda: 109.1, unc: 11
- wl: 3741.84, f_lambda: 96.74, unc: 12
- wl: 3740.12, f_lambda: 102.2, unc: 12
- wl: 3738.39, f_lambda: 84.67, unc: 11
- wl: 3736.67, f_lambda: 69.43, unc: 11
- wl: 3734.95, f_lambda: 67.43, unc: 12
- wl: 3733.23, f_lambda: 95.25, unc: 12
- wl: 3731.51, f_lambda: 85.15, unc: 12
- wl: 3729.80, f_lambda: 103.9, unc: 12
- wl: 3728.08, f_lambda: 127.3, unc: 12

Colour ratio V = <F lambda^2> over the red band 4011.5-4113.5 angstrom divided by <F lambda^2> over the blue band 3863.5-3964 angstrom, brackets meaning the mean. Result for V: 1.86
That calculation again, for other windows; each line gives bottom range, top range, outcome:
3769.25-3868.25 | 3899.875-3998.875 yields 1.28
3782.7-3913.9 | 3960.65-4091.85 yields 1.86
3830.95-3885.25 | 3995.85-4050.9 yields 2.21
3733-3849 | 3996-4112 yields 2.20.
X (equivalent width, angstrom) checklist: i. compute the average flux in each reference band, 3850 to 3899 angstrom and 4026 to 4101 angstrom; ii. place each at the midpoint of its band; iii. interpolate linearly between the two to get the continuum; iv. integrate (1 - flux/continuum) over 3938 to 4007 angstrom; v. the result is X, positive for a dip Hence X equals 6.5 angstrom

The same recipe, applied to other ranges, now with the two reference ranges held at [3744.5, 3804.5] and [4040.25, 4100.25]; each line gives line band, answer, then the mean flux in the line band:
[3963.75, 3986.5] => 6.59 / 123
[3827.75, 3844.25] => 6.73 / 78.4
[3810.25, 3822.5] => 2.06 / 105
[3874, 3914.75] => 6.81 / 124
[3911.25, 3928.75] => 3.28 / 127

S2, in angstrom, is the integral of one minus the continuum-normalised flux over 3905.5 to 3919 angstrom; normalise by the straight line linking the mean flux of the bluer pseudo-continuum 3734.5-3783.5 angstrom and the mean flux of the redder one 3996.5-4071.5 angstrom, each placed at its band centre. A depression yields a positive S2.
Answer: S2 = 1.89 angstrom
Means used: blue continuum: 111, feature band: 139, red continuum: 201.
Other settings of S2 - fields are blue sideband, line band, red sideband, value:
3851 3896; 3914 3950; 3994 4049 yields 9.9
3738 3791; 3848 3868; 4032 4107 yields 4.7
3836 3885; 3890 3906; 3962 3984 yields -4.0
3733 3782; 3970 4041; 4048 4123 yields -3.5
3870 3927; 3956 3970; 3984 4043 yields 5.5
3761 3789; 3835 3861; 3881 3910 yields 5.7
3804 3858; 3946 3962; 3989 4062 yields 2.1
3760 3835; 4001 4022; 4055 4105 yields -3.3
